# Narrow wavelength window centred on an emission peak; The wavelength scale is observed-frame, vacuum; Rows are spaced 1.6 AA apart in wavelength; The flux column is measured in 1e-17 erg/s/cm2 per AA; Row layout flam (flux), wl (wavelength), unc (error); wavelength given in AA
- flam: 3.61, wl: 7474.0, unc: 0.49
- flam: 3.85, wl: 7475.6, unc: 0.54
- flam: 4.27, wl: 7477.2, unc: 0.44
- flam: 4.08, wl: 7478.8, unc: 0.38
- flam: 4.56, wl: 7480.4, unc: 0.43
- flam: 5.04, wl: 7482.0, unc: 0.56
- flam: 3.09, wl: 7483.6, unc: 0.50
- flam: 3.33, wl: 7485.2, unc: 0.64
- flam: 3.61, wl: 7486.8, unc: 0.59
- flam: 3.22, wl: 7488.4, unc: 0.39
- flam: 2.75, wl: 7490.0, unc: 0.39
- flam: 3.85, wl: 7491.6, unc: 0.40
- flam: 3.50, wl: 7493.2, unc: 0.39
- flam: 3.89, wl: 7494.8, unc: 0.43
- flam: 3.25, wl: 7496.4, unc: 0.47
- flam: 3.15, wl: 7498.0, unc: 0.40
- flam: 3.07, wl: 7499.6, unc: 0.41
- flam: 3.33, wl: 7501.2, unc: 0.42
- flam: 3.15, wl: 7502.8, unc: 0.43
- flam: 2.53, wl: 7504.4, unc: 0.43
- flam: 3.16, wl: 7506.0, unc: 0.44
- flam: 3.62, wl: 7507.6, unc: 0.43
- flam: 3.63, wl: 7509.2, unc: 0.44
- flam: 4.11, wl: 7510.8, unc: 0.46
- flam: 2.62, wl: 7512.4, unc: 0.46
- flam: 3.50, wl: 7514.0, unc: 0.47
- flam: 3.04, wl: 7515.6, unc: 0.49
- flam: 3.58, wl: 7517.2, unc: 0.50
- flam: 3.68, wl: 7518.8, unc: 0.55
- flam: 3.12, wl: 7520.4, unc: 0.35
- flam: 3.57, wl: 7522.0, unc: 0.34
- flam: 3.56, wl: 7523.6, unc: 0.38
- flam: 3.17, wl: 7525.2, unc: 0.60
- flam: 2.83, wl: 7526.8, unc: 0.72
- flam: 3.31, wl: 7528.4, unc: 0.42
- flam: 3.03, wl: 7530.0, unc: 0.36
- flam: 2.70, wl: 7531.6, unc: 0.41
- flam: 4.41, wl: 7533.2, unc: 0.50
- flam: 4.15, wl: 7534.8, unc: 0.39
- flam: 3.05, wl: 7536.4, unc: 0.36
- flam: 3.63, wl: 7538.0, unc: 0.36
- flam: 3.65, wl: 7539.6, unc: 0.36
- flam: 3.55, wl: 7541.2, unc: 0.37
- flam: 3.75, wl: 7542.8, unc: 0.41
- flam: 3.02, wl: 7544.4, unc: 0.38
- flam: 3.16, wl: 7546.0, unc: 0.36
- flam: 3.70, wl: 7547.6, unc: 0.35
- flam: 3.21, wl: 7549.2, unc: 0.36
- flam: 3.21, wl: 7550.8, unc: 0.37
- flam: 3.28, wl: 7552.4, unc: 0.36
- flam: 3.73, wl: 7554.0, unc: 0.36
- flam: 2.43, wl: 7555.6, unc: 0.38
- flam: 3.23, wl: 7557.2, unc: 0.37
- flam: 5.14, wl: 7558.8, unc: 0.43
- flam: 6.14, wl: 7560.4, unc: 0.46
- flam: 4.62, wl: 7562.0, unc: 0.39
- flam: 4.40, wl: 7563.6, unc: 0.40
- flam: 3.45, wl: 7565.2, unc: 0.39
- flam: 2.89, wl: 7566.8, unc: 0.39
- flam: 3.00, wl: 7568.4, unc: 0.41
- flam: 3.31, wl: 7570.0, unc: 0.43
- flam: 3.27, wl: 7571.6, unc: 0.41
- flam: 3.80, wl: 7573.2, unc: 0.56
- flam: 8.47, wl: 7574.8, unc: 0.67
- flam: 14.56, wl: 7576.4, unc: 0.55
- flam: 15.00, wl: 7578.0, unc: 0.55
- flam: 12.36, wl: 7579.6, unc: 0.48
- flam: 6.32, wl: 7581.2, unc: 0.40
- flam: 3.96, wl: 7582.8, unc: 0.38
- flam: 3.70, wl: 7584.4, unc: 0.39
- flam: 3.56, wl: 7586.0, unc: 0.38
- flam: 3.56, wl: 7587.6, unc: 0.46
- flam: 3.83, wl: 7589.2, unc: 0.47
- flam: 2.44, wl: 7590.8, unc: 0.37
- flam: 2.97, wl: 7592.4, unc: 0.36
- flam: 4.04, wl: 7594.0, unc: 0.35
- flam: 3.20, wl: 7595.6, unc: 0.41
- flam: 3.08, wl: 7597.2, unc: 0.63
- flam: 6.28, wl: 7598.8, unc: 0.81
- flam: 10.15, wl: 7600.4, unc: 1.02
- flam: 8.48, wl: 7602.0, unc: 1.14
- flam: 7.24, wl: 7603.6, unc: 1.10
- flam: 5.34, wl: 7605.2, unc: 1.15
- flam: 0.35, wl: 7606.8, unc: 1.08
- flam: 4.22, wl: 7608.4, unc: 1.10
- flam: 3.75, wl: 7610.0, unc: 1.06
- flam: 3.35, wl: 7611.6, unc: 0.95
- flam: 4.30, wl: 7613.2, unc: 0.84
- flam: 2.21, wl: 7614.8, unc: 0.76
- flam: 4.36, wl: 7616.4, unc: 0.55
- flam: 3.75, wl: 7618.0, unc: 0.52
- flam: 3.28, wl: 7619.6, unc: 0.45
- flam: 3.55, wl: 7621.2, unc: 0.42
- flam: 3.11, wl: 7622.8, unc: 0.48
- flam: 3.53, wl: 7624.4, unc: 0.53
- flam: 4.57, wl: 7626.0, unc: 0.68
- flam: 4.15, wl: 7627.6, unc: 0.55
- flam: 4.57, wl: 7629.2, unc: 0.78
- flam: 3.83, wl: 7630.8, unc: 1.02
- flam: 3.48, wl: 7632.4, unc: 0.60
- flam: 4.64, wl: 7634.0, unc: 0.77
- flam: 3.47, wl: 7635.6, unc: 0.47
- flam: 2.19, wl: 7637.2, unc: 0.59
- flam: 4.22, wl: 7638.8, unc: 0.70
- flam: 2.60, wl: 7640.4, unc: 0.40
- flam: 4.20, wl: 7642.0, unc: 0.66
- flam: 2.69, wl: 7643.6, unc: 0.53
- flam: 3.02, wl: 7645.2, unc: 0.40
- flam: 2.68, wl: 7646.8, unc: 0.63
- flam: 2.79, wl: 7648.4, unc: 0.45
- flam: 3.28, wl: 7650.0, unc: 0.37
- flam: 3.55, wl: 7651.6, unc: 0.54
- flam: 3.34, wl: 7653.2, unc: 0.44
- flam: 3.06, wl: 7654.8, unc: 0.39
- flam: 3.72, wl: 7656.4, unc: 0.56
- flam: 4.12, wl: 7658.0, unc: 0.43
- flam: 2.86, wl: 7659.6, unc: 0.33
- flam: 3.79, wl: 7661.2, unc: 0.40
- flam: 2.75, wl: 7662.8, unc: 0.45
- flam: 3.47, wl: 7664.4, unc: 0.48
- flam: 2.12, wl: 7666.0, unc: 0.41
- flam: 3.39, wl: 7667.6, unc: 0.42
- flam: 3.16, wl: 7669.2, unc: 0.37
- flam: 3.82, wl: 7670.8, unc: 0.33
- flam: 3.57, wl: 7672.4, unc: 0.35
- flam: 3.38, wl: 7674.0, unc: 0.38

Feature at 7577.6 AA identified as H-alpha 6563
